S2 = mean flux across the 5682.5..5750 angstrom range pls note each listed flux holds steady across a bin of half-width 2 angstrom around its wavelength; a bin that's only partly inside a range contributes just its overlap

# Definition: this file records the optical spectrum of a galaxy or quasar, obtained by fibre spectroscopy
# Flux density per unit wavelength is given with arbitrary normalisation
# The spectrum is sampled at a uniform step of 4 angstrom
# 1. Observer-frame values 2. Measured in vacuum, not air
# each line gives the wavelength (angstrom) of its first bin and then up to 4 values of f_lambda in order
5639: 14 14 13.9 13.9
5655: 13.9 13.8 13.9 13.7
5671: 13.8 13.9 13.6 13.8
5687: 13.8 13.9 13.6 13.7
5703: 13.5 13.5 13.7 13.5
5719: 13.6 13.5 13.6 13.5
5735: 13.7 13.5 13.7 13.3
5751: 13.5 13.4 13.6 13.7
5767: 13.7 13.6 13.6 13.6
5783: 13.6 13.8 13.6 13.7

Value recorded 13.6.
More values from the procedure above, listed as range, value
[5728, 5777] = 13.6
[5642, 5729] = 13.7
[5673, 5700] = 13.8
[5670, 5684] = 13.8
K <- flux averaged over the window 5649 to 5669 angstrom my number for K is 13.8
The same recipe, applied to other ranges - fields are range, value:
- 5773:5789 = 13.6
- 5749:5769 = 13.6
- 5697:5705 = 13.6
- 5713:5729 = 13.6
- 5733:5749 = 13.6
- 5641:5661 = 13.9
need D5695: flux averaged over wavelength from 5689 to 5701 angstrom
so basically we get 13.7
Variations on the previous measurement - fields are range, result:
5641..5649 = 13.9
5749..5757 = 13.4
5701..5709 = 13.5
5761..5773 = 13.7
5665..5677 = 13.8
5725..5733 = 13.6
